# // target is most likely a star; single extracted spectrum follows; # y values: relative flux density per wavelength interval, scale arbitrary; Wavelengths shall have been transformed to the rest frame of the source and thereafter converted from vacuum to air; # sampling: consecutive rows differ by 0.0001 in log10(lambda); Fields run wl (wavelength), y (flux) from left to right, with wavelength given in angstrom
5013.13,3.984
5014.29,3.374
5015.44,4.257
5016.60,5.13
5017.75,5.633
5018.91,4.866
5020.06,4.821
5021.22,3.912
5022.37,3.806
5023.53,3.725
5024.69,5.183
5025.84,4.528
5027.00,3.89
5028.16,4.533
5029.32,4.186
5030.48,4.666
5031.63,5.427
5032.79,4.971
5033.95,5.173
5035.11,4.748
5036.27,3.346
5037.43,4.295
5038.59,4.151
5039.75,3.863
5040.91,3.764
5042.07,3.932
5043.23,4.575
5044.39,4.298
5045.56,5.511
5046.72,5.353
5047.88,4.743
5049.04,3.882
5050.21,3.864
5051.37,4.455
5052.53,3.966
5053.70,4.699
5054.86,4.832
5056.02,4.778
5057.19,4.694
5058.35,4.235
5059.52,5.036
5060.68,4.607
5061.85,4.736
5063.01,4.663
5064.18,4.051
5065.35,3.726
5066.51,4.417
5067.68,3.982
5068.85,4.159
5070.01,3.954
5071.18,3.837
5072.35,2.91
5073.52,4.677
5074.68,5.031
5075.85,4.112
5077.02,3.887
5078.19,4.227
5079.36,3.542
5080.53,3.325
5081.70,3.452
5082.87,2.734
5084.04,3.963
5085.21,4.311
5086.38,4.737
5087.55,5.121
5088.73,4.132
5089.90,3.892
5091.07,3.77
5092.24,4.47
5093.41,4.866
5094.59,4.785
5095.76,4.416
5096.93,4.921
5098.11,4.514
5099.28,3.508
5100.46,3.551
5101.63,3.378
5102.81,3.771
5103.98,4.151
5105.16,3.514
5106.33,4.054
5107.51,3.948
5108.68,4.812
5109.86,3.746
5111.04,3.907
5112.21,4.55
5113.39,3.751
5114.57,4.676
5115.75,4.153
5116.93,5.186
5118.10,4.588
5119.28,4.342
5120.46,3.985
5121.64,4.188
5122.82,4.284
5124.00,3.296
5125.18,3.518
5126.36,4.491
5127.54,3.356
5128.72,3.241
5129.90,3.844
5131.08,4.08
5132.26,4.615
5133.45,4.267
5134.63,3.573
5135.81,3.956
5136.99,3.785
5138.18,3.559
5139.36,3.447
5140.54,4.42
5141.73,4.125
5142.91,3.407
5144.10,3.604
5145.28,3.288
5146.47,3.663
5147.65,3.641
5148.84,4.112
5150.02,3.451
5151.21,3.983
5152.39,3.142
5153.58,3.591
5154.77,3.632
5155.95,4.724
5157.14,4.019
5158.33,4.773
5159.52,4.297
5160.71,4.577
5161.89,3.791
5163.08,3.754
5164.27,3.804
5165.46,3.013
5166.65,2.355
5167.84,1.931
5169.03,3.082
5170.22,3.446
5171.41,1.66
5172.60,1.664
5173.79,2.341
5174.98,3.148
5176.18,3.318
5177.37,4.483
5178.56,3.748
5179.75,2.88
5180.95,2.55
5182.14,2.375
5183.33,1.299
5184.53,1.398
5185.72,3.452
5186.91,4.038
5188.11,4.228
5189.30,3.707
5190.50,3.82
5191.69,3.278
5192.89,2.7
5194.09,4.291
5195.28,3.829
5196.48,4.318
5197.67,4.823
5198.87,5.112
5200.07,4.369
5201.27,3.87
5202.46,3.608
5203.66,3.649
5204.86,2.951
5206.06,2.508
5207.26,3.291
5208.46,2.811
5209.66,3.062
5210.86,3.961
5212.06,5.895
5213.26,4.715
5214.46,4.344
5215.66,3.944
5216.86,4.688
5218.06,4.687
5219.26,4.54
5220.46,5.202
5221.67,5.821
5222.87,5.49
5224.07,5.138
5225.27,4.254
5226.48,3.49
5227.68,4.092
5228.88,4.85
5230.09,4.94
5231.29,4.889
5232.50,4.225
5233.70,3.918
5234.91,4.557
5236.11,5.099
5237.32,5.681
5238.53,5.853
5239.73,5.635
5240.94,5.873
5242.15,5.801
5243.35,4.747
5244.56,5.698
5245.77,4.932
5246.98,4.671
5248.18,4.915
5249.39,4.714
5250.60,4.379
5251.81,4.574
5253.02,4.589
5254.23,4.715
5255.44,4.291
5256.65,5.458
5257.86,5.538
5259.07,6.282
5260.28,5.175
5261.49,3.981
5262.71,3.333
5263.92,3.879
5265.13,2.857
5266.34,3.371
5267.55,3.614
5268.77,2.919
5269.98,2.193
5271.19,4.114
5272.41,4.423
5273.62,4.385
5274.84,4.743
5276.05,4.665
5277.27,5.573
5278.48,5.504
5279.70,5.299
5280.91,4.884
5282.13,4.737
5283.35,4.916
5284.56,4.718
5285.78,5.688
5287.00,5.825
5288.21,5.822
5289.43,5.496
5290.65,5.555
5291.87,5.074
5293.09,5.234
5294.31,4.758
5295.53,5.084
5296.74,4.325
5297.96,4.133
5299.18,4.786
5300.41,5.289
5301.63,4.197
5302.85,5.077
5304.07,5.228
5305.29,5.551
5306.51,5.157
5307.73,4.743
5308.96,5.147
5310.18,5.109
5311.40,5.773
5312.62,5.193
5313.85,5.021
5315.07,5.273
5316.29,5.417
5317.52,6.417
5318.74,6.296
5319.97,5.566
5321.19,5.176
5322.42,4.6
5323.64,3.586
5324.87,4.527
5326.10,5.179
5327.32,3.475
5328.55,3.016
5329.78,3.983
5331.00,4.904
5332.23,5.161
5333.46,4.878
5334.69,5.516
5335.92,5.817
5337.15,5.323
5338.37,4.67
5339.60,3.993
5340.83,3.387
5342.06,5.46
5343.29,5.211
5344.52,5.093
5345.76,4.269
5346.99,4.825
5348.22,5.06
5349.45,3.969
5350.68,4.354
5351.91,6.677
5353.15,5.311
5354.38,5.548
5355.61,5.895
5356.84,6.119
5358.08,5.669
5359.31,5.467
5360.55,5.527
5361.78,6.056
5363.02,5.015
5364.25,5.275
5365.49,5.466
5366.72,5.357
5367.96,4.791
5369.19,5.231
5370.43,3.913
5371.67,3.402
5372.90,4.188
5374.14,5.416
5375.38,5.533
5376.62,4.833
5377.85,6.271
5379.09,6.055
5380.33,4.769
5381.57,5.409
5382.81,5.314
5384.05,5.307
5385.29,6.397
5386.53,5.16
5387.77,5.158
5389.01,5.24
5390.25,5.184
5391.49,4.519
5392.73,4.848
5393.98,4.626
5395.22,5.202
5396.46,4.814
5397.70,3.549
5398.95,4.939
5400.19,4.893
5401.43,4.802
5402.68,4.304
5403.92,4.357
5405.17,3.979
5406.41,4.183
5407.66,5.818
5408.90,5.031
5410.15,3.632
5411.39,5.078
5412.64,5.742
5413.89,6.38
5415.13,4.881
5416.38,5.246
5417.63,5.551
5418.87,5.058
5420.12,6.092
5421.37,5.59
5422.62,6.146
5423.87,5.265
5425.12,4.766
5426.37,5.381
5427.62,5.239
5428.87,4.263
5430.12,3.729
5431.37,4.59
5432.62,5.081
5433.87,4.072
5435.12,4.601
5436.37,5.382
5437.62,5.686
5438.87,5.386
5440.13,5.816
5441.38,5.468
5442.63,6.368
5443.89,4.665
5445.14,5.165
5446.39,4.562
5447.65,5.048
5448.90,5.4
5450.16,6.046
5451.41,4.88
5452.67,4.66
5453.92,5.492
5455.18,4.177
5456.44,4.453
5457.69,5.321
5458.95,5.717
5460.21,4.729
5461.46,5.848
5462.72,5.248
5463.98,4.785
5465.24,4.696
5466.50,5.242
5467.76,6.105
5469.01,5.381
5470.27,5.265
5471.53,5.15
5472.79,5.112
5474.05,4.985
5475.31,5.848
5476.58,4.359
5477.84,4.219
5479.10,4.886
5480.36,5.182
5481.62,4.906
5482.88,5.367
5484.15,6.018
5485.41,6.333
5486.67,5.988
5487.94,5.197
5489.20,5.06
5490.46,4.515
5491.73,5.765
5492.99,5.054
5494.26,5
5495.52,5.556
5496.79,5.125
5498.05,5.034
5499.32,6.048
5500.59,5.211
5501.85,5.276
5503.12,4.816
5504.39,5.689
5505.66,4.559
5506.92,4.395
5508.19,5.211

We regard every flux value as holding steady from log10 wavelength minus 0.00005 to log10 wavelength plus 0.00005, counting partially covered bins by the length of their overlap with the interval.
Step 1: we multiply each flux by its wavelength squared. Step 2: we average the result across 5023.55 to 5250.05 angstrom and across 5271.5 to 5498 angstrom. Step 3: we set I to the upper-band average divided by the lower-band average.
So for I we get 1.4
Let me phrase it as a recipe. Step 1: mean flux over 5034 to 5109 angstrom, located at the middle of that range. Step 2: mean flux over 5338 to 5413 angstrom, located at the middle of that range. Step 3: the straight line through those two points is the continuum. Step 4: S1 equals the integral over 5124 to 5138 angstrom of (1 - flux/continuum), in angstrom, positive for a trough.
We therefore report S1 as 1.7 angstrom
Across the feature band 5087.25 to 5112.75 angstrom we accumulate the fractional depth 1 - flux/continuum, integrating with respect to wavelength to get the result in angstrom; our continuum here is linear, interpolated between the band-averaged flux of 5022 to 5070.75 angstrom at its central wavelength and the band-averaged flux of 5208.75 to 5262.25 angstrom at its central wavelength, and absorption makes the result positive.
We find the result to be 2.1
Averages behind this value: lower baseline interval 4.41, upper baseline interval 4.83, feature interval 4.16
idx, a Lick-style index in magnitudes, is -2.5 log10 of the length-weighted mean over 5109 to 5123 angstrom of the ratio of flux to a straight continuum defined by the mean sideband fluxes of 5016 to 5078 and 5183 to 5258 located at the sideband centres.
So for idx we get 0.03 mag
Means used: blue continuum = 4.42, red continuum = 4.37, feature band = 4.29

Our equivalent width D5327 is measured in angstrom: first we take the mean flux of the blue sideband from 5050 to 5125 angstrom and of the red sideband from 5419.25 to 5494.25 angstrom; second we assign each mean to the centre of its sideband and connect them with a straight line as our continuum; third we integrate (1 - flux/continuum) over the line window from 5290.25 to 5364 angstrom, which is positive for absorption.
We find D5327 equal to -3.1 angstrom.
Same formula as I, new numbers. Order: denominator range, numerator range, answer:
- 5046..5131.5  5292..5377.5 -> 1.32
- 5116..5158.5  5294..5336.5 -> 1.35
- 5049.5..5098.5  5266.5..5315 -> 1.25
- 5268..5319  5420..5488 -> 1.10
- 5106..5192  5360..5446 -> 1.54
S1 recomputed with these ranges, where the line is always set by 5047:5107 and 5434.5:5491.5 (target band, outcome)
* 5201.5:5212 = 2.65 angstrom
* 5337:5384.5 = -1.59 angstrom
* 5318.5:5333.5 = 0.80 angstrom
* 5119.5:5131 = 1.28 angstrom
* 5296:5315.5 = -0.82 angstrom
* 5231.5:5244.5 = -1.52 angstrom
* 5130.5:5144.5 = 1.41 angstrom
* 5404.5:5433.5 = 0.21 angstrom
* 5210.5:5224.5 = -0.98 angstrom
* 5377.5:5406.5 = 0.32 angstrom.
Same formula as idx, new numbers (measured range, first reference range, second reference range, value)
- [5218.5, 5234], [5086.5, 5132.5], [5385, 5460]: -0.05 mag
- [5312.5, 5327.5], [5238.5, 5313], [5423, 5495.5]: -0.04 mag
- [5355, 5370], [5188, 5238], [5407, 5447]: -0.12 mag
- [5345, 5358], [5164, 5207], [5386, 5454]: -0.16 mag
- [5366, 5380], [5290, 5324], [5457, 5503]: 0.04 mag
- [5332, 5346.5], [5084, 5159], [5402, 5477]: -0.03 mag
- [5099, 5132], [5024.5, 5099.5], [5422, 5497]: 0.11 mag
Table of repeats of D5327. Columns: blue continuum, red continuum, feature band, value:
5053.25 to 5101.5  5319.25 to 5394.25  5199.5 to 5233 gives 2.6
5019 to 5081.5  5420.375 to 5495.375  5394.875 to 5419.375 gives 1.0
